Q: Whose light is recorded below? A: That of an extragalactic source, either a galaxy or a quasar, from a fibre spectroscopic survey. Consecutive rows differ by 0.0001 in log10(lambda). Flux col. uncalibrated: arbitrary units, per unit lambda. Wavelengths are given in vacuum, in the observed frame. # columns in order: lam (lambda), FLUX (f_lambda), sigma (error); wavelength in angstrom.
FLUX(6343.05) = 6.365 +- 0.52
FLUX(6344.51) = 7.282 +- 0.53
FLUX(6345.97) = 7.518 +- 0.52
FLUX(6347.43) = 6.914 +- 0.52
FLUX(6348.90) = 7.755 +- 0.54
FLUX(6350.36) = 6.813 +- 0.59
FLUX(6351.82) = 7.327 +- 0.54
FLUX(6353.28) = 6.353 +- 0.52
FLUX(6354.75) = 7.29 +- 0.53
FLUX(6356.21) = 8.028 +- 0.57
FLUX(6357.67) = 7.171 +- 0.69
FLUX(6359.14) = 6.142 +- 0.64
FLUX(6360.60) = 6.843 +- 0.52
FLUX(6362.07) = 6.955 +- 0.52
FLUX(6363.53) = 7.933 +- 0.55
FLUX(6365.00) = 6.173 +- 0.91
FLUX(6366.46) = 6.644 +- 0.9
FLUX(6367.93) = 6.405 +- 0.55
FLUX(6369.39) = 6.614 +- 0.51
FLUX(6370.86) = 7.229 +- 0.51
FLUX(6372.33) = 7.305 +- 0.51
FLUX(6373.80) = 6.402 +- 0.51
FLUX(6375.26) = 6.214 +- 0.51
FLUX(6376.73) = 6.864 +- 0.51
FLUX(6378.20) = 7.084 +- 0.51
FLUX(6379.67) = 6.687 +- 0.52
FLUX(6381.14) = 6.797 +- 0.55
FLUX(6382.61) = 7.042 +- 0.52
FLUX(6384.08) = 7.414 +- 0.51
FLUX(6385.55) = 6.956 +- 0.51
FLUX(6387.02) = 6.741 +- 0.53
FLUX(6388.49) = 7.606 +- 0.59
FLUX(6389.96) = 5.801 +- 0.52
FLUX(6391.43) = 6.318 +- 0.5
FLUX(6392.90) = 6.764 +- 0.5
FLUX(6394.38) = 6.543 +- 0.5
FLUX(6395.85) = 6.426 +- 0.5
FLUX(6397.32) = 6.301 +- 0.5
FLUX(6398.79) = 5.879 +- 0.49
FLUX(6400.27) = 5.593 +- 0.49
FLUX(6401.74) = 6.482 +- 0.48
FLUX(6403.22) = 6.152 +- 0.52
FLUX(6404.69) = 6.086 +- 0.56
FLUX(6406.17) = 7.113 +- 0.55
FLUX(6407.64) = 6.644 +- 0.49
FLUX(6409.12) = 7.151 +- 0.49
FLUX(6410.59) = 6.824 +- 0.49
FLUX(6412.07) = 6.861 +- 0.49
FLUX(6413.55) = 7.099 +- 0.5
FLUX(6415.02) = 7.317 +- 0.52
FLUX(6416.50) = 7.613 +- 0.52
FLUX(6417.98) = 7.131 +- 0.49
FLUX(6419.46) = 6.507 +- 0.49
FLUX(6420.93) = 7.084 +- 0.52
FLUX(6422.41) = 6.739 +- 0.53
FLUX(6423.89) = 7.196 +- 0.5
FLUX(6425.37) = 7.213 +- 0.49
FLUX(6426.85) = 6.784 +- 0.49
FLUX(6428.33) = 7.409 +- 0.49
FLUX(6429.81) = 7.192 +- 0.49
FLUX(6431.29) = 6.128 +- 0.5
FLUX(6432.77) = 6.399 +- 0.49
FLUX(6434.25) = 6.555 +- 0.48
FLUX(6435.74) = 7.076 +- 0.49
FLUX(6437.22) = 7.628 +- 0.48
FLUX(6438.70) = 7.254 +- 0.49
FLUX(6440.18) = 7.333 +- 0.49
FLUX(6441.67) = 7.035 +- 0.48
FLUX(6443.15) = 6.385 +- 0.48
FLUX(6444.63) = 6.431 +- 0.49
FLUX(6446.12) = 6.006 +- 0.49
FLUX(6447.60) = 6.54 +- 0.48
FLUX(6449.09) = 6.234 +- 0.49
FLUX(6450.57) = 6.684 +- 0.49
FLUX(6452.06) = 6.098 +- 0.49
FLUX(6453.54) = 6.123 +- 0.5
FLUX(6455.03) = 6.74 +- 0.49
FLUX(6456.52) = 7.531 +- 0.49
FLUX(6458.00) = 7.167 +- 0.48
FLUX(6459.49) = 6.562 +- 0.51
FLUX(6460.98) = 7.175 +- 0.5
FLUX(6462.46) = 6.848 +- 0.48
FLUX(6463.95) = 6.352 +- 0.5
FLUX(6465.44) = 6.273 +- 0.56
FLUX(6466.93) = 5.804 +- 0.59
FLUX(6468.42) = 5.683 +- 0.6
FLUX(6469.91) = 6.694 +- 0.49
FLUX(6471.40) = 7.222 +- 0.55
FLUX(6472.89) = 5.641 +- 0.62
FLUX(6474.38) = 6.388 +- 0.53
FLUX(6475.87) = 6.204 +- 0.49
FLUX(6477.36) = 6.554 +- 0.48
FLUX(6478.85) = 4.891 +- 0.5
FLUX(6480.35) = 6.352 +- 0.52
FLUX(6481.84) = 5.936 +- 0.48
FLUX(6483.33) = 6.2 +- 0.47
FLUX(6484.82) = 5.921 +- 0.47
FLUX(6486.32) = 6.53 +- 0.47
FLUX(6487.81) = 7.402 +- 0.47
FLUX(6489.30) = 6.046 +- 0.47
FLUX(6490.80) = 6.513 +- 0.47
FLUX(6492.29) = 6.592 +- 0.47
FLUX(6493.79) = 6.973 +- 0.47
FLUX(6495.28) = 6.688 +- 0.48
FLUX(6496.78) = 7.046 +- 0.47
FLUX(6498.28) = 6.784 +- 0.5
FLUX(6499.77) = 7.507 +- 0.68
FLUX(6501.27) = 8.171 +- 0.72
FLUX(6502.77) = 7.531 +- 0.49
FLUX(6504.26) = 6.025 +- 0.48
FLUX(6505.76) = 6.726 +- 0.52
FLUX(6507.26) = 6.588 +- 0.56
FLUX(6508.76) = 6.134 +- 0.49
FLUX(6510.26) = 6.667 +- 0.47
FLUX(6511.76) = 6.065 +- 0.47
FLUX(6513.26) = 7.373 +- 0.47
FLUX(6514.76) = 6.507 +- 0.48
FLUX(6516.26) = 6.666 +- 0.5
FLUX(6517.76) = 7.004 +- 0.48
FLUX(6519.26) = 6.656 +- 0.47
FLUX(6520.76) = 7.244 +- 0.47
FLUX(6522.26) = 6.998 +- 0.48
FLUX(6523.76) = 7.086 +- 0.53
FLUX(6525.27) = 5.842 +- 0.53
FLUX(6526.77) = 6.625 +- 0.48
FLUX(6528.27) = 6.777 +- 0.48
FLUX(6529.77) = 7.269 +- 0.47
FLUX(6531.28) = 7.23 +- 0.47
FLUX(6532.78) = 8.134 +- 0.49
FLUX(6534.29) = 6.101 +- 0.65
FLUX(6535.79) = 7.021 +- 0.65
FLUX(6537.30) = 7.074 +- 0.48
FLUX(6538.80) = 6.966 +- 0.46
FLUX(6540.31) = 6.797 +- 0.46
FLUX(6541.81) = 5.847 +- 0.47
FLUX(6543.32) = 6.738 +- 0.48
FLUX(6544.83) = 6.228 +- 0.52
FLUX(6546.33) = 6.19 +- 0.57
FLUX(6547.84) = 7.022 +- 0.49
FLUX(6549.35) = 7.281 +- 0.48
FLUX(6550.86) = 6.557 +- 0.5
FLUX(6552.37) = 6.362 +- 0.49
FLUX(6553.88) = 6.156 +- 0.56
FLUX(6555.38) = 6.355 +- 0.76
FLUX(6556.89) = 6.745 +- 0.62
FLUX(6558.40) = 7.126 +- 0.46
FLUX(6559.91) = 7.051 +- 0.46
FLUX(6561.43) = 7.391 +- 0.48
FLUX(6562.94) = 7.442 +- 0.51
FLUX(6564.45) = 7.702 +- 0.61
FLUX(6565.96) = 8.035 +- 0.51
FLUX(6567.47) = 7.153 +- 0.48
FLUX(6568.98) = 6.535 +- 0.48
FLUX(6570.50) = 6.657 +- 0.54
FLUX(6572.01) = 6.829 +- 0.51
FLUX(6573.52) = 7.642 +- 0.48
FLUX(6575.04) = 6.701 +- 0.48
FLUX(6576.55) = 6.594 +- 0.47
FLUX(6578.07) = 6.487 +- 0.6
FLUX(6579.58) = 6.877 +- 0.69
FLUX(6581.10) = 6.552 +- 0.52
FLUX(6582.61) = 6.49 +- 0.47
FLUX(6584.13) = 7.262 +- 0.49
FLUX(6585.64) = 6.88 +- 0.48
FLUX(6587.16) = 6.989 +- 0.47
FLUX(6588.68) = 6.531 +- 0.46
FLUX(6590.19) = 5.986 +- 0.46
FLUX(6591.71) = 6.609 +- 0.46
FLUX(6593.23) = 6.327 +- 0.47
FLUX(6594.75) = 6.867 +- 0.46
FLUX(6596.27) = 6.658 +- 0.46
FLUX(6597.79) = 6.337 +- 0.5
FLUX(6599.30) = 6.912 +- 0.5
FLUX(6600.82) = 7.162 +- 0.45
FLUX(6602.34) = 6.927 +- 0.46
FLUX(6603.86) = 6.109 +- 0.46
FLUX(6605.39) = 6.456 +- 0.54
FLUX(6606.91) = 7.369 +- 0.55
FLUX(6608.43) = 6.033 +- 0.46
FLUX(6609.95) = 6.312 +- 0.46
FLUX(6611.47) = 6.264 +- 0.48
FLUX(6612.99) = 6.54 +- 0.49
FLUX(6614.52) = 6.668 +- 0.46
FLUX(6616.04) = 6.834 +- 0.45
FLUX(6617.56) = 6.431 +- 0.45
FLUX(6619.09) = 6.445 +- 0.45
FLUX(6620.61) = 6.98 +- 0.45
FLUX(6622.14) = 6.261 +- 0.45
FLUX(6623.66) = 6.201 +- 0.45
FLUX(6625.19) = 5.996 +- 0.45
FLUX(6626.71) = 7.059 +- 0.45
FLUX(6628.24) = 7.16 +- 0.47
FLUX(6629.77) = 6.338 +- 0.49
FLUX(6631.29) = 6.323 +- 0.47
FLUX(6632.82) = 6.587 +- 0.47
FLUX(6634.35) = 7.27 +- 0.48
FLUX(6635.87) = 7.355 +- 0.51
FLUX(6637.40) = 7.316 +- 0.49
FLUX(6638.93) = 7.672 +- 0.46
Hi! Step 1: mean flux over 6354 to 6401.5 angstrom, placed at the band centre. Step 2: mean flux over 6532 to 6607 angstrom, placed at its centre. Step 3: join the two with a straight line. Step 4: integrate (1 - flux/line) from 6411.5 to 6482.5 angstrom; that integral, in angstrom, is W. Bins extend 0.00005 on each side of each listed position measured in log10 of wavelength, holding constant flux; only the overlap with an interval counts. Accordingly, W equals 1.1 angstrom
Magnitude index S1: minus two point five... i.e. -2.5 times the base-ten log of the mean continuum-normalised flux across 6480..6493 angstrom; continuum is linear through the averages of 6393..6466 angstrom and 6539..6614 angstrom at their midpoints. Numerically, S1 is 0.057 mag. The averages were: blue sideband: 6.73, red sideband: 6.74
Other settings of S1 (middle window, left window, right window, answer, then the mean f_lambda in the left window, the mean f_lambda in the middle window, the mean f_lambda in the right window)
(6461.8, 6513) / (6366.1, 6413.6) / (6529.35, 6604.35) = 0.04 mag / 6.66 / 6.51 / 6.82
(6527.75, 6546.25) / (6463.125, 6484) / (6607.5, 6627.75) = -0.09 mag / 6.16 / 6.83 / 6.48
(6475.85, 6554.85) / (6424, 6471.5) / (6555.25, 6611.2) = 0.01 mag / 6.7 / 6.68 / 6.81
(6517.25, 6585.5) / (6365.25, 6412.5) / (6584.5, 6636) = -0.04 mag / 6.65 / 6.86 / 6.62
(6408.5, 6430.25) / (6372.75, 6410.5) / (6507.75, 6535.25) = -0.07 mag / 6.61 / 7.07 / 6.8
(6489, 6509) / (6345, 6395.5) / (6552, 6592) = 0.01 mag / 6.9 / 6.84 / 6.87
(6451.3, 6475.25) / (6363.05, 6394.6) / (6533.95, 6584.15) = 0.05 mag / 6.79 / 6.52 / 6.82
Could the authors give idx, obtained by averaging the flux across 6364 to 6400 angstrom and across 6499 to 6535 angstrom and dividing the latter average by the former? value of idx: 1.03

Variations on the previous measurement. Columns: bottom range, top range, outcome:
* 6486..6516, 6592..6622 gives 0.97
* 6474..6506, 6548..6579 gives 1.05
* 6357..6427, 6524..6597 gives 1.01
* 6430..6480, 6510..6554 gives 1.03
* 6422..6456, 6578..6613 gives 0.98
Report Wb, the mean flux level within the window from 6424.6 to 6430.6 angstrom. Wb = 7.14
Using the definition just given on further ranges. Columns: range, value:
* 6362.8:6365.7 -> 7.06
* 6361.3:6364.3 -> 7.41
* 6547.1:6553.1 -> 6.8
